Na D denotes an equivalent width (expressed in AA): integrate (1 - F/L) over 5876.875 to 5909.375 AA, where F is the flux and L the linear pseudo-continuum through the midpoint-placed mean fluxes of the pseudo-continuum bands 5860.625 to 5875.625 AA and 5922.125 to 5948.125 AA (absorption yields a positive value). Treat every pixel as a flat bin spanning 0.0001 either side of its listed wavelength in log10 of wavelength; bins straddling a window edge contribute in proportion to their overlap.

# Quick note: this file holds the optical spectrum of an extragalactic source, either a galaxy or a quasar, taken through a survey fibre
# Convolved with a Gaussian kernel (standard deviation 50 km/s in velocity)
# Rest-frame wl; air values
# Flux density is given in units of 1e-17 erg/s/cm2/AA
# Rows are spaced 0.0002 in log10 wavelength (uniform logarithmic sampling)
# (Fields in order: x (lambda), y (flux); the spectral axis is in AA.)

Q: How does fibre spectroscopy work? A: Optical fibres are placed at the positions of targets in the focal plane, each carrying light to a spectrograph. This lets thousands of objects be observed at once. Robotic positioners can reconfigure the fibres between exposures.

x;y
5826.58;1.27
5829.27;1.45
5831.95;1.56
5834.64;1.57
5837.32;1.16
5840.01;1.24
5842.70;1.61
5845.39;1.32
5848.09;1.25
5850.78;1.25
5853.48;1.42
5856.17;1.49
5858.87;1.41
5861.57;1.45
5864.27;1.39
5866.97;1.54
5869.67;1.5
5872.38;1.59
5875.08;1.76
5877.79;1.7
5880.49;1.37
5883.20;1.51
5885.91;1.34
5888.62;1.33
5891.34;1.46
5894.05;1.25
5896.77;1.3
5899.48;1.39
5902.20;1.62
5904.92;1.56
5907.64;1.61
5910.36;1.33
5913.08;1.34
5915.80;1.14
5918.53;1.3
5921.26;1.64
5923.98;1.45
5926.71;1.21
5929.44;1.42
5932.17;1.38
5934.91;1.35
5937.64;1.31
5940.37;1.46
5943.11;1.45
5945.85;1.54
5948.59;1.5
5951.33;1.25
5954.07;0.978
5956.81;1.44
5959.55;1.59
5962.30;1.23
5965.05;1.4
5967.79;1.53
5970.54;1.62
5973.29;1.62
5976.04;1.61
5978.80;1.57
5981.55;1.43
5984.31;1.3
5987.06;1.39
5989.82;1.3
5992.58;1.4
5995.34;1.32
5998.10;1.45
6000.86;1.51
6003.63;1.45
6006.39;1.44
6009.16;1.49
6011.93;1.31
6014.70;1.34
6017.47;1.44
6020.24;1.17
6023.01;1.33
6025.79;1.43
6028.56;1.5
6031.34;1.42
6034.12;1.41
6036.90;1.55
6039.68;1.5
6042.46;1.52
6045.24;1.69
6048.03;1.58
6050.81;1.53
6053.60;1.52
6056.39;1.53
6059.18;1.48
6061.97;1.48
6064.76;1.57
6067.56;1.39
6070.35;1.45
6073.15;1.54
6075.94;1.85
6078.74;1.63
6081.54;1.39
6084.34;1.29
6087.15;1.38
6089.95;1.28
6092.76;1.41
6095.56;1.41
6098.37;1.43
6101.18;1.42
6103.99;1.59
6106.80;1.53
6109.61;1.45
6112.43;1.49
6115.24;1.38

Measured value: 0.7 AA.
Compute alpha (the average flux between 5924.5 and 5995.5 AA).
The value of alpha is 1.41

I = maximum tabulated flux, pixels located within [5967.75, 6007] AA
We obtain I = 1.62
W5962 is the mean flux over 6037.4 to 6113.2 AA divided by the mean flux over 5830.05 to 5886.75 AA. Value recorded 1.03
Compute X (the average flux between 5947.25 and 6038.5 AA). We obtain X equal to 1.42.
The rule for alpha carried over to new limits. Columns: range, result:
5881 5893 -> 1.4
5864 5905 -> 1.48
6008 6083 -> 1.48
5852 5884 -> 1.51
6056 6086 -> 1.51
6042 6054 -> 1.58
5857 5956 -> 1.42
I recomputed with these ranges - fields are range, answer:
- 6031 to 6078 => 1.85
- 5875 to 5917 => 1.76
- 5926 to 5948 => 1.54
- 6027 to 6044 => 1.55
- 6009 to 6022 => 1.49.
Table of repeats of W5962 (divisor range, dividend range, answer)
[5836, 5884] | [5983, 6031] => 0.96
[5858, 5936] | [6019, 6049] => 1.02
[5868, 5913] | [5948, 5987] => 0.97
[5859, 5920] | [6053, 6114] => 1.02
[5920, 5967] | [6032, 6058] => 1.10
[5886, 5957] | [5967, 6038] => 1.04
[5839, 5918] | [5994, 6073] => 1.02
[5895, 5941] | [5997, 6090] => 1.05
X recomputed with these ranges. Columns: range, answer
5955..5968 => 1.41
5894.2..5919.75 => 1.39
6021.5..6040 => 1.44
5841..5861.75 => 1.39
